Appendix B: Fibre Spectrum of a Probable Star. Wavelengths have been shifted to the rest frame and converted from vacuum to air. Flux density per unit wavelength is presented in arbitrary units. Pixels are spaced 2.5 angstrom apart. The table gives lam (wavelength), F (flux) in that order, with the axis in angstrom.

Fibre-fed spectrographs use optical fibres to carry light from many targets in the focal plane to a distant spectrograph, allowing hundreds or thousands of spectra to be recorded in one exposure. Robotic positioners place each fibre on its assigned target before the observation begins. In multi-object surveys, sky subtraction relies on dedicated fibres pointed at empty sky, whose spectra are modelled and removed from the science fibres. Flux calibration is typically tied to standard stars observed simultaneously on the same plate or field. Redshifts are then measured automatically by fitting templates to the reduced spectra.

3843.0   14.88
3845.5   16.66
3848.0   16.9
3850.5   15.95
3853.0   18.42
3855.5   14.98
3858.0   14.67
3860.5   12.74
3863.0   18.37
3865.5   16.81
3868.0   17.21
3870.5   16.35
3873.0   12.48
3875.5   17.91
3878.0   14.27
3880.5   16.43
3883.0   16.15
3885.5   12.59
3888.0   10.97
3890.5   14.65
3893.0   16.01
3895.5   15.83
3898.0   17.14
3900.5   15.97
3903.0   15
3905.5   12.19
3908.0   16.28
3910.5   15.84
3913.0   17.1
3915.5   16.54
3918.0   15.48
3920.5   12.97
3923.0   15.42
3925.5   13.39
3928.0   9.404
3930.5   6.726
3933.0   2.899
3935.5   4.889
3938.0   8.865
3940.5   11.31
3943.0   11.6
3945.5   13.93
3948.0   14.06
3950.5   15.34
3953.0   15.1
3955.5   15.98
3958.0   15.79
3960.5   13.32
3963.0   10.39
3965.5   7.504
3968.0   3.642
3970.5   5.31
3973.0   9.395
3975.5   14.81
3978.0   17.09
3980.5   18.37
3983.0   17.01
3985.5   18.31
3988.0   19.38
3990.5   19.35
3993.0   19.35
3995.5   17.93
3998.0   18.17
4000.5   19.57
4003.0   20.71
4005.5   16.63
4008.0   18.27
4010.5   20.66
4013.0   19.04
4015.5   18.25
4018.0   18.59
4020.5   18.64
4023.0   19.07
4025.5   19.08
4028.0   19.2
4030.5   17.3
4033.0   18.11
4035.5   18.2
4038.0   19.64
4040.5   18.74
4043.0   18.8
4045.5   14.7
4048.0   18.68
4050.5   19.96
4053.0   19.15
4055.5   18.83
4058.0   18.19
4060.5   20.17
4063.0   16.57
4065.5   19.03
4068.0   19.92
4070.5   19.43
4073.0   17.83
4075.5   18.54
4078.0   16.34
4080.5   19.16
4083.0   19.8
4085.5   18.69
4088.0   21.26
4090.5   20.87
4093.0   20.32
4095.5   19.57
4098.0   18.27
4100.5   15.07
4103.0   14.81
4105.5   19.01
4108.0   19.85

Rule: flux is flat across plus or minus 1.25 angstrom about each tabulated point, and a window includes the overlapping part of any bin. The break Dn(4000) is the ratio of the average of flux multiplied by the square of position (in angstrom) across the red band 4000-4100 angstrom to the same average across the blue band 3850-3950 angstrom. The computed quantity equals 1.45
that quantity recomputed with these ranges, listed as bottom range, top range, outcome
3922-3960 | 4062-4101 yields 1.74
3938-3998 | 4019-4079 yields 1.37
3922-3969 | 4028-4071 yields 1.77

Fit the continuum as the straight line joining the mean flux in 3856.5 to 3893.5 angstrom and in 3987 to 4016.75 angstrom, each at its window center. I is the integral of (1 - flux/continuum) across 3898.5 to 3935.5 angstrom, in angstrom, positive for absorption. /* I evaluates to 7.48 angstrom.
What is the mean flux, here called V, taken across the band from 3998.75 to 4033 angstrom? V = 18.8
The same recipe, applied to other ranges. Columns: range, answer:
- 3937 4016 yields 15.1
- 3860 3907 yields 15.3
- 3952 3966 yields 13.3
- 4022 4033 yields 18.6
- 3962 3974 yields 7.14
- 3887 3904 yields 15.1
